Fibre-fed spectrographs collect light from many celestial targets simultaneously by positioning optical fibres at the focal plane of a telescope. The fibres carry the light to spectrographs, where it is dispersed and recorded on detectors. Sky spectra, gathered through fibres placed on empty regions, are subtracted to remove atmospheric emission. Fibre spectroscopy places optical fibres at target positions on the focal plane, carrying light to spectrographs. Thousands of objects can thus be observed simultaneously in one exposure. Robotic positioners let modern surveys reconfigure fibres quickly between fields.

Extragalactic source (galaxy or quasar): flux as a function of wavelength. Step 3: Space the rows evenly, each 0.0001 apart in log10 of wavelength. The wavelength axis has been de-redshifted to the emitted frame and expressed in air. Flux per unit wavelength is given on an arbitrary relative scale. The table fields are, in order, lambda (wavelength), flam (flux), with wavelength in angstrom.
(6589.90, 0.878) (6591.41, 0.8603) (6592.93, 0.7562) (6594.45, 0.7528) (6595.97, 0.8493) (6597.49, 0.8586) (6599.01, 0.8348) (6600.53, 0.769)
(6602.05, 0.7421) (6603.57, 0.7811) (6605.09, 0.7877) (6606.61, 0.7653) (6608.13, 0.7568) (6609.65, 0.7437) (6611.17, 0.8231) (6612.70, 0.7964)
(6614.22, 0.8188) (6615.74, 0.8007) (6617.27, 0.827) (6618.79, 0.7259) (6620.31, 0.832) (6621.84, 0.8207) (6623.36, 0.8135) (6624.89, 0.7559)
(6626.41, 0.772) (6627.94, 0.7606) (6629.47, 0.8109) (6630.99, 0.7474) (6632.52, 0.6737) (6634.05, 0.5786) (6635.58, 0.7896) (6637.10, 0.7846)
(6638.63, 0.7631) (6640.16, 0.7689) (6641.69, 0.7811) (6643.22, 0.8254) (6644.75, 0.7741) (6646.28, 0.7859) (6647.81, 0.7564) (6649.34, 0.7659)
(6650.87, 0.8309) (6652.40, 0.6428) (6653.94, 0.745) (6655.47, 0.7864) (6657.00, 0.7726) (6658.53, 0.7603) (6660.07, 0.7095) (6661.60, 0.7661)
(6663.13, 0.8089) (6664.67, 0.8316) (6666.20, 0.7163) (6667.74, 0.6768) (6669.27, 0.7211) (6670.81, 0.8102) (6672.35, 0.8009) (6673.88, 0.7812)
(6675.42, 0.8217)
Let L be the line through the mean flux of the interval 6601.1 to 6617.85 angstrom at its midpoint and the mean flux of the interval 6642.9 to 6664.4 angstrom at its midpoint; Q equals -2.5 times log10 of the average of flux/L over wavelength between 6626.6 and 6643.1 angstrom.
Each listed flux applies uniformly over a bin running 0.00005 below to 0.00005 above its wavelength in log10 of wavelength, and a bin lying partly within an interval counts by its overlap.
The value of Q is 0.04 mag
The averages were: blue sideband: 0.785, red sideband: 0.767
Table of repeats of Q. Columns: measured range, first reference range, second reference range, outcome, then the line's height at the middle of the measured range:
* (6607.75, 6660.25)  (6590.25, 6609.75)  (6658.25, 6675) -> 0.01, 0.778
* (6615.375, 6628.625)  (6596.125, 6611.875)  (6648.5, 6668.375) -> -0.02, 0.778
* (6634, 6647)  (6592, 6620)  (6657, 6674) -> 0.00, 0.773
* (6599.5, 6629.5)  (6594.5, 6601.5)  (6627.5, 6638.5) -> -0.01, 0.779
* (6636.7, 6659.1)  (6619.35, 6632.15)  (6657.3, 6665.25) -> 0.01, 0.778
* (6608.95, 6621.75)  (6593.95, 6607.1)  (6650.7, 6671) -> -0.02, 0.784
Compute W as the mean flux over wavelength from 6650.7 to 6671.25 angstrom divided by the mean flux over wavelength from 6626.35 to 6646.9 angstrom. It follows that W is 0.99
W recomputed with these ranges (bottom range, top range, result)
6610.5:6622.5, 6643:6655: 0.95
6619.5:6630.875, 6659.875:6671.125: 0.95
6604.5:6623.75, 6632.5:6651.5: 0.96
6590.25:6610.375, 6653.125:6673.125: 0.96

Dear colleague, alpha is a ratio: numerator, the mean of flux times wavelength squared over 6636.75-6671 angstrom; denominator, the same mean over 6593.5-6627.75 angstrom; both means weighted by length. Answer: 0.98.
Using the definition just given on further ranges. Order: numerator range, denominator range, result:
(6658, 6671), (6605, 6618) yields 0.97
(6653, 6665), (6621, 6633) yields 1.01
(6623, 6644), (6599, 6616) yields 0.98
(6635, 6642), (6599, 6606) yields 1.01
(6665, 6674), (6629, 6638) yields 1.04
